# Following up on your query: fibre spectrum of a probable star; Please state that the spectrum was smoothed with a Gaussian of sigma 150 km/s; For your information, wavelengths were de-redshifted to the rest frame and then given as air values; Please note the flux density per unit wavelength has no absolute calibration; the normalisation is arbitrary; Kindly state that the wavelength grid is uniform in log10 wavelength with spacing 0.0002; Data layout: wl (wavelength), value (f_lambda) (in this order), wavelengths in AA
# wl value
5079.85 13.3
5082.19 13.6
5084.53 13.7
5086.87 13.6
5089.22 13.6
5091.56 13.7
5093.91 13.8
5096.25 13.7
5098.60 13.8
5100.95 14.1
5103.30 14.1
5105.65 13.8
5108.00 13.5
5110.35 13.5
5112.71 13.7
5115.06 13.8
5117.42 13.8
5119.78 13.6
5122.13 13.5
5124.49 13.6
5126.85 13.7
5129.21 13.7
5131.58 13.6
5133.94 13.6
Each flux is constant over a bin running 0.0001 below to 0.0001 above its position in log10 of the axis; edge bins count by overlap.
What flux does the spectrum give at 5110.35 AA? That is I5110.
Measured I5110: 13.5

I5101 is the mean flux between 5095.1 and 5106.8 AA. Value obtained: 13.9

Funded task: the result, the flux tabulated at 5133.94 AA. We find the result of 13.6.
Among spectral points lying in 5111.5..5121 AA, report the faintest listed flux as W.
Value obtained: 13.6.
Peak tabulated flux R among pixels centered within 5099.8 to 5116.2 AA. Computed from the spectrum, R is 14.1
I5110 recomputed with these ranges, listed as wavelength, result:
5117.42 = 13.8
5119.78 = 13.6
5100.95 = 14.1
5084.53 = 13.7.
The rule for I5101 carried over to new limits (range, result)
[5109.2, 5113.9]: 13.6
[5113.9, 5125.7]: 13.7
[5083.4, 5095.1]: 13.7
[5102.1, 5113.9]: 13.7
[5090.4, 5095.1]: 13.8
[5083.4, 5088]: 13.7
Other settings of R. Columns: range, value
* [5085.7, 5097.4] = 13.8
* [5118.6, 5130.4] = 13.7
